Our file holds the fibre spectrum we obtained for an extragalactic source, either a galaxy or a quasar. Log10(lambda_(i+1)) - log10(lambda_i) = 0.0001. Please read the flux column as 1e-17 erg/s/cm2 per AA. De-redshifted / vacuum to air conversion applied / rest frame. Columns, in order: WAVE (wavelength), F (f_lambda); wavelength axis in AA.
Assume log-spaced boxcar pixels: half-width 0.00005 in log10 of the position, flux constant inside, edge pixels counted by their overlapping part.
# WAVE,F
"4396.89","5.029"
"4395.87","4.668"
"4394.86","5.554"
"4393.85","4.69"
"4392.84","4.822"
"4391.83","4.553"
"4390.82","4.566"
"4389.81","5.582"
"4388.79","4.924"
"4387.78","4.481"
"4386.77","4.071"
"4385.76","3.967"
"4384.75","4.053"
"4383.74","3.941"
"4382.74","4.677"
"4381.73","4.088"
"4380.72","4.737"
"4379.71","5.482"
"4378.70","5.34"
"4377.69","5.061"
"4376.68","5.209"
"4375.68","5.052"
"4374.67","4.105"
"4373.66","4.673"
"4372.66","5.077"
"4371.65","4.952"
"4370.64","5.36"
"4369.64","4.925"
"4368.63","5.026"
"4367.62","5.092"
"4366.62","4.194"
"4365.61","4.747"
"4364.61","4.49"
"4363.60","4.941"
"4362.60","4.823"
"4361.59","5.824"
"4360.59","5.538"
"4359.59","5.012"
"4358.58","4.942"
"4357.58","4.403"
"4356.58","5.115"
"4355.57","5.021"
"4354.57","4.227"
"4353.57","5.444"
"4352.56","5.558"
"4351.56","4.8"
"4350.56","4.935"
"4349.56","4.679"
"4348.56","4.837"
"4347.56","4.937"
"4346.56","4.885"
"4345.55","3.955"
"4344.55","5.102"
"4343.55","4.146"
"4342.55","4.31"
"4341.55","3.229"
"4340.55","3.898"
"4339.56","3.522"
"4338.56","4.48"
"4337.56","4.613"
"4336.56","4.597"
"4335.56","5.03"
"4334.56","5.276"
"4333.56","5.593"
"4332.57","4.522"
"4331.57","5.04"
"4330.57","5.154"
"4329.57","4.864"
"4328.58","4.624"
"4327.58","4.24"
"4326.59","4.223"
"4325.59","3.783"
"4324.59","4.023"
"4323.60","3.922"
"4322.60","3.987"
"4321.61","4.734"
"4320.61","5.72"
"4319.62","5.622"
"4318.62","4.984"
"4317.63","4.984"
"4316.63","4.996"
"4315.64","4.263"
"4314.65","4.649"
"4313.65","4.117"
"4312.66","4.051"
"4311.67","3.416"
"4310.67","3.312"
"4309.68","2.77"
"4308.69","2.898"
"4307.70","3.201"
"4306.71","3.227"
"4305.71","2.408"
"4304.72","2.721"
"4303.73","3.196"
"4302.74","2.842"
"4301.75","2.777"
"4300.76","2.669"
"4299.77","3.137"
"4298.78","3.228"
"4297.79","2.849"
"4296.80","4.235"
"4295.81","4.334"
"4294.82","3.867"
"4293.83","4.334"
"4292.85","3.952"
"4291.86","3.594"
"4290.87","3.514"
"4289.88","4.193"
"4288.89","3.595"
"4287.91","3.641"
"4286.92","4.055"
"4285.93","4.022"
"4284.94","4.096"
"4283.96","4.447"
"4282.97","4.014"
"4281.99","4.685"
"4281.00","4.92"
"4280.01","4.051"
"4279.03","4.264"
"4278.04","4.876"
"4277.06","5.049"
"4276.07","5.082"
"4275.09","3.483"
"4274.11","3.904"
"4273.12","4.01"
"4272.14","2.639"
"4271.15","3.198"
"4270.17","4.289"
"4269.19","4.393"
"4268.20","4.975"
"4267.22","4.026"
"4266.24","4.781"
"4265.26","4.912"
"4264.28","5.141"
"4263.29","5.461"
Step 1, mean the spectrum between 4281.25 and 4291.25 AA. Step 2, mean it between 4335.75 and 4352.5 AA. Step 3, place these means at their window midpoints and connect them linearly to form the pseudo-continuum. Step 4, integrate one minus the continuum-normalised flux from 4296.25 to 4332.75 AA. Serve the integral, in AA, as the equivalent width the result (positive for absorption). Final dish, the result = 2.9 AA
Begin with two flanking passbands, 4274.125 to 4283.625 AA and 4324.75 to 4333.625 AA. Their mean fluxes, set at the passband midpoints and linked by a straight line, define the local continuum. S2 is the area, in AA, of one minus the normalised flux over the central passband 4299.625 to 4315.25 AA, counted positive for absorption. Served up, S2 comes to 4.5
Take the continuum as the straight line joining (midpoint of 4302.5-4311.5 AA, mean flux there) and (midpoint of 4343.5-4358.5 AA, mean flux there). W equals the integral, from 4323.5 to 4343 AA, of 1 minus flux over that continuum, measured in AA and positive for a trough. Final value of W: -1.9 AA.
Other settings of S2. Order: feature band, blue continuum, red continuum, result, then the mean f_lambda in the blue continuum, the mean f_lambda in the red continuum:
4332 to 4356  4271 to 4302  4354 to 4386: -0.58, 3.91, 4.82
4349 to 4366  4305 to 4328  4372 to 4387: -2.03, 4.05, 4.65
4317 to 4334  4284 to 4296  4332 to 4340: -0.64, 3.94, 4.71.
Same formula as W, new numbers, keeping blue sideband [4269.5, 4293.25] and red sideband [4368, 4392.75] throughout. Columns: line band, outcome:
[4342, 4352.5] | -0.39 AA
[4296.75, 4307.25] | 3.07 AA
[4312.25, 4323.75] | -1.00 AA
